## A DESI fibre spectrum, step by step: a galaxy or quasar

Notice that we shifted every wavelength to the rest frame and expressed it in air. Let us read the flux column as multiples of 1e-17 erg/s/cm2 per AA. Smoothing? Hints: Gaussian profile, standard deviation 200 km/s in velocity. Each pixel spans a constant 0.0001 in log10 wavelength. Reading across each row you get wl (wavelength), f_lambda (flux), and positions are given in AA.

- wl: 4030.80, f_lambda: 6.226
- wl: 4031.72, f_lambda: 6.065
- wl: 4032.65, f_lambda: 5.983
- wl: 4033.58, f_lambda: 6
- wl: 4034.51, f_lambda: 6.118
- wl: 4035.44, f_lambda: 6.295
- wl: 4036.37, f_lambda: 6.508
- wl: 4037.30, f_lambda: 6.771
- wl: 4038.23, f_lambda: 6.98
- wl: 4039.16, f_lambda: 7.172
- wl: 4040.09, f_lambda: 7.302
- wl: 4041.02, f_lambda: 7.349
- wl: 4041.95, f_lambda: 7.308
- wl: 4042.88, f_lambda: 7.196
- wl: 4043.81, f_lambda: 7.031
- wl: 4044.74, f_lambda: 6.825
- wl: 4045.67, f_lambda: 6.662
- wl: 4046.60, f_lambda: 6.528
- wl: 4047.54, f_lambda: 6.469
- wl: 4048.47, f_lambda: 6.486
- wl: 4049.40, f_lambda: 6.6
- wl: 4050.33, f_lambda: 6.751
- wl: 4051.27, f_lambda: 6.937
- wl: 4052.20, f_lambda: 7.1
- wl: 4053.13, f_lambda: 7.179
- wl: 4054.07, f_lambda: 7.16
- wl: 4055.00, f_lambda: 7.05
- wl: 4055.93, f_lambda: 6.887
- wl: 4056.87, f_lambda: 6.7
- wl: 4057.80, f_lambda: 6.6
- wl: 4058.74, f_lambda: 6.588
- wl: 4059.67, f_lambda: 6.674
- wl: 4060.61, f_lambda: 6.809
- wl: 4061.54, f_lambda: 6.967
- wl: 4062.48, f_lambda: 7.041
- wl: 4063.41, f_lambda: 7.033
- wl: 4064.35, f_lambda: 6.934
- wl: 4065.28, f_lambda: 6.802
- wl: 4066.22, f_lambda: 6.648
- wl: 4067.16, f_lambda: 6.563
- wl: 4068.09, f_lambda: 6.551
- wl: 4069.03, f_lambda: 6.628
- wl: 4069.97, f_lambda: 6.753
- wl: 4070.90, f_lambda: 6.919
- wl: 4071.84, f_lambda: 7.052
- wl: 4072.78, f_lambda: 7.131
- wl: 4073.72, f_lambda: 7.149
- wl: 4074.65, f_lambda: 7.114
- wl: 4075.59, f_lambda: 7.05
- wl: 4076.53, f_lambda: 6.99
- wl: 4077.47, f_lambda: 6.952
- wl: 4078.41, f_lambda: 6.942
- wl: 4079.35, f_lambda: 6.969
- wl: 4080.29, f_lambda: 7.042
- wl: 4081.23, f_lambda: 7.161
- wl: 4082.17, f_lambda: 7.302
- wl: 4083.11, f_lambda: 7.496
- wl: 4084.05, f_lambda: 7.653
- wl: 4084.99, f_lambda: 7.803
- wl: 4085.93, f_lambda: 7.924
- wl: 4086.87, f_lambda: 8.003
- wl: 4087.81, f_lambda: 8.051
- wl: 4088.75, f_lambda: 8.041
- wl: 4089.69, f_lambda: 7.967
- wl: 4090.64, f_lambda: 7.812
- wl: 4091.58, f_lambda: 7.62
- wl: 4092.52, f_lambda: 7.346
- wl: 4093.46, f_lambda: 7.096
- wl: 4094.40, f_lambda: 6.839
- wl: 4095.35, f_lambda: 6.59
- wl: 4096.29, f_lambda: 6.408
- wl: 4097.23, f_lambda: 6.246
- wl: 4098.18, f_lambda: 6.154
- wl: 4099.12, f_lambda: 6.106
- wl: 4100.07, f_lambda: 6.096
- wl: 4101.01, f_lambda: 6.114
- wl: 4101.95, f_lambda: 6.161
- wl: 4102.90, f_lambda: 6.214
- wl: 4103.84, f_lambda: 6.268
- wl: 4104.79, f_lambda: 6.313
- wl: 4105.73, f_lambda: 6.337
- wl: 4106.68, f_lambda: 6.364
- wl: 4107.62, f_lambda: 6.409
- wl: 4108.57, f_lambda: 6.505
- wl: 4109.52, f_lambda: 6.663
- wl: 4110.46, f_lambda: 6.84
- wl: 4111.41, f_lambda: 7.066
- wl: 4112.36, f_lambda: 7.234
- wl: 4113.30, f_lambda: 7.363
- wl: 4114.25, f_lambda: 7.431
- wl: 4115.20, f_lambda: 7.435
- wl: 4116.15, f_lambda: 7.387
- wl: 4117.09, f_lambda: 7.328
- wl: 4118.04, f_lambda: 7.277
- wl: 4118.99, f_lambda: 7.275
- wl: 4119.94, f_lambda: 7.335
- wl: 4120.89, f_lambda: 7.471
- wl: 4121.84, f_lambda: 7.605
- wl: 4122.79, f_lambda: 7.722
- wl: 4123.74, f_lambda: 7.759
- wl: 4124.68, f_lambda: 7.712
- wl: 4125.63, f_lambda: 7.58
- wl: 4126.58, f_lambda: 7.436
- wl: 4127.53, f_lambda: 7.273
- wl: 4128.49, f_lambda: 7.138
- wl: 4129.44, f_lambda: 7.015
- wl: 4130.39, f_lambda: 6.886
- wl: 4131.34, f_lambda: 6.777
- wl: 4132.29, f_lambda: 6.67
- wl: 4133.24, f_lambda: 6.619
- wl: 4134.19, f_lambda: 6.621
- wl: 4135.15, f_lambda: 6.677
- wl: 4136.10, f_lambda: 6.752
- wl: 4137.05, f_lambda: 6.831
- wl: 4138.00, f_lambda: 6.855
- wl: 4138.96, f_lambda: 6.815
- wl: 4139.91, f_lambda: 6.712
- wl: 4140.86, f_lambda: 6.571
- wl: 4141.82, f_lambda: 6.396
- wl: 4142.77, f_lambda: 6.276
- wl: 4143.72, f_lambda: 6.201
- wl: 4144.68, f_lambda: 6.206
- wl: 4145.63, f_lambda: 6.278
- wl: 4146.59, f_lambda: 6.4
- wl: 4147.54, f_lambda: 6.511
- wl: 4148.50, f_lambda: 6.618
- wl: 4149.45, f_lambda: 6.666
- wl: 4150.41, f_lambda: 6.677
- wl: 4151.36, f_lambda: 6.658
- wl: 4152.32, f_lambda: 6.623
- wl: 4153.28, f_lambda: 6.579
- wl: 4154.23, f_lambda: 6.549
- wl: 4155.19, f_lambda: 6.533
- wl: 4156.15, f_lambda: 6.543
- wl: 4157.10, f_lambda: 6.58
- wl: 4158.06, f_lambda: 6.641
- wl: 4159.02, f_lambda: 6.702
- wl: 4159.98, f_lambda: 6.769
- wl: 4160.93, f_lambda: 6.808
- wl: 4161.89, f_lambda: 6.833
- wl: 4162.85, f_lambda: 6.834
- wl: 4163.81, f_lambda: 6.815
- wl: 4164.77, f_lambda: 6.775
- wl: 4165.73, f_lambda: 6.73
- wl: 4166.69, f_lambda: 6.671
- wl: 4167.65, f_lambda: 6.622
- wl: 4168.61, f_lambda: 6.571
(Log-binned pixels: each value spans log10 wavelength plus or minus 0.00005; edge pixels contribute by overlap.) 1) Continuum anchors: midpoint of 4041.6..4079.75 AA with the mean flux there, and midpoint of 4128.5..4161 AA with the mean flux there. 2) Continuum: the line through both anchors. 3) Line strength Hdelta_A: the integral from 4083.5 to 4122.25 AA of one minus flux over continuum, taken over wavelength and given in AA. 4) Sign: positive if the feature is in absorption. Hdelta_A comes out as -1.6 AA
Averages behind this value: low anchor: 6.87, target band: 7.03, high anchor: 6.62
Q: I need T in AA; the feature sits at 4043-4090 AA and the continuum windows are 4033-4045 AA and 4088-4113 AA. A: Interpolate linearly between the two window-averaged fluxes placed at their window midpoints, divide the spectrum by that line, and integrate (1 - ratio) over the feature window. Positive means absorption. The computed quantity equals -1.7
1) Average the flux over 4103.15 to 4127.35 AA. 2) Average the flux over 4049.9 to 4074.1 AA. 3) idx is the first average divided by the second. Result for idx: 1.0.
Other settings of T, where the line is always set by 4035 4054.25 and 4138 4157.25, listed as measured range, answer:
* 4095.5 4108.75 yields 0.8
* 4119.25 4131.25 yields -1.4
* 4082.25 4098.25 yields -1.6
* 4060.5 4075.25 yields -0.2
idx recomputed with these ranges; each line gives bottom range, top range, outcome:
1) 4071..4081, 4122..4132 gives 1.04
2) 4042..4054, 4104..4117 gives 1.00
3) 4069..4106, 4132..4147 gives 0.94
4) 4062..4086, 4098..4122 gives 0.96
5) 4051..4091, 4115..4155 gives 0.97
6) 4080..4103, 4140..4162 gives 0.92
